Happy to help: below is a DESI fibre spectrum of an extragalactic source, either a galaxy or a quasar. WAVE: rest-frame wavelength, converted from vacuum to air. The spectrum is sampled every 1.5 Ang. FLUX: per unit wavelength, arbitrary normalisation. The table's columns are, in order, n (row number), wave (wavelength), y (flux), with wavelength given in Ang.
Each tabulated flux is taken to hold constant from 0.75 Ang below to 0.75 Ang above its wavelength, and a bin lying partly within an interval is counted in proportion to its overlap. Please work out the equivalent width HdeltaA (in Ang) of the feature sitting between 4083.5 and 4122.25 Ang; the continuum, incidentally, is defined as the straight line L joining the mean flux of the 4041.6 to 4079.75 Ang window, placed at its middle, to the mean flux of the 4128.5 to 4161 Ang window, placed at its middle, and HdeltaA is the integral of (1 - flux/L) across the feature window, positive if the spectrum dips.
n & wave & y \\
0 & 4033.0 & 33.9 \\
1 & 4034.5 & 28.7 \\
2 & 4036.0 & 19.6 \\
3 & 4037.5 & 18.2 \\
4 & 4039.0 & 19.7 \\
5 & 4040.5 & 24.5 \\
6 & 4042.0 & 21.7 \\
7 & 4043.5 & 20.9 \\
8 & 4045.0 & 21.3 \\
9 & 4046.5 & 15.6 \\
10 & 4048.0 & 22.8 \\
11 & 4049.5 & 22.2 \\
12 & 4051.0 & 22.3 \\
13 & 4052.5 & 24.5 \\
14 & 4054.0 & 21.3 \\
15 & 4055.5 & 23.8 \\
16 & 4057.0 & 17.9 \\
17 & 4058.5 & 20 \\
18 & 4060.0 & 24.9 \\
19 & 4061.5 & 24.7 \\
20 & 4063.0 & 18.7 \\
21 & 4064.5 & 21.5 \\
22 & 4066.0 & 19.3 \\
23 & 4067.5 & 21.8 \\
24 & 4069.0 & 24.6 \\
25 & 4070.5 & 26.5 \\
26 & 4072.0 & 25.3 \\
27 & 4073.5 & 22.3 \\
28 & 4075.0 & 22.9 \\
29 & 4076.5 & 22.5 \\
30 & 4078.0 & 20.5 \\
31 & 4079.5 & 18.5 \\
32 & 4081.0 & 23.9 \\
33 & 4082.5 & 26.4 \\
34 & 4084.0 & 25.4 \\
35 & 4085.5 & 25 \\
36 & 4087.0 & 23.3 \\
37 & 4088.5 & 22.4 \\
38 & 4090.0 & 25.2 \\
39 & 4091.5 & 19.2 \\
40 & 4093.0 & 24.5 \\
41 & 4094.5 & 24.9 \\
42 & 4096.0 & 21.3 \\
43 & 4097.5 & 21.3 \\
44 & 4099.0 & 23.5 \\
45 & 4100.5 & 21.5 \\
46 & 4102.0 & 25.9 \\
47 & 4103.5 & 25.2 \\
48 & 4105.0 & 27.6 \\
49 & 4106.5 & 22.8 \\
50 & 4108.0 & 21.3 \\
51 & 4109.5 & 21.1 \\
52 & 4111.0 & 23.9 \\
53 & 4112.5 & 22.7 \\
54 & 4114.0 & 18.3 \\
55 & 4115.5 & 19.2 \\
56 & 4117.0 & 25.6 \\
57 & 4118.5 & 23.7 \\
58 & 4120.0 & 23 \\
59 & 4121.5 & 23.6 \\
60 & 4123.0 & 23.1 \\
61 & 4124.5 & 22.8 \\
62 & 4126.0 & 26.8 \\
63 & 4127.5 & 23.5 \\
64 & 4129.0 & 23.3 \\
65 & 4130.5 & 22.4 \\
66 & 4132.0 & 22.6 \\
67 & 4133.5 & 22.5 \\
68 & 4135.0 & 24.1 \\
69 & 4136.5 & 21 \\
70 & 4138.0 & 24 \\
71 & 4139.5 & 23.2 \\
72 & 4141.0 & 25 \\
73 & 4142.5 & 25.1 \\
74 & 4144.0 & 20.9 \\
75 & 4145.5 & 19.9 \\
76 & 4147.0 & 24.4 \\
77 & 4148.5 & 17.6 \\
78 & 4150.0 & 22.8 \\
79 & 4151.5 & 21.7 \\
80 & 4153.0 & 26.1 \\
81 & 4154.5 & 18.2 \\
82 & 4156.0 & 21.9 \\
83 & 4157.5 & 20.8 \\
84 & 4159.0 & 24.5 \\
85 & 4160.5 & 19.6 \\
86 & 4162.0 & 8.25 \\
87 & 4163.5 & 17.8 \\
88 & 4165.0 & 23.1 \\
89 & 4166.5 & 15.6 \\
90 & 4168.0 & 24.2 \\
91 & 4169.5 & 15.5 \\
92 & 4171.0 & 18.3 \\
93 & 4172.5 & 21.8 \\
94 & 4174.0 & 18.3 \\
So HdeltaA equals -1.7 Ang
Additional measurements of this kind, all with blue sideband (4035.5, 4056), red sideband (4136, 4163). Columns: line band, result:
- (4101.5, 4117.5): -1.2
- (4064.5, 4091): -2.3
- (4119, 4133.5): -1.4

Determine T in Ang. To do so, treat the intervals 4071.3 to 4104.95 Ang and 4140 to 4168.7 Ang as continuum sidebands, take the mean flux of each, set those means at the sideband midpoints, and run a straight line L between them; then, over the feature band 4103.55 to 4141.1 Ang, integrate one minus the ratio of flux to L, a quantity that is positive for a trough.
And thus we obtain -1.73 Ang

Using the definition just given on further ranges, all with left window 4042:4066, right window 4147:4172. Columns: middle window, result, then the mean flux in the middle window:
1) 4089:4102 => -1.3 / 22.9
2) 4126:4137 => -1.5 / 23.1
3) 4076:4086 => -1.0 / 23.1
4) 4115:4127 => -1.8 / 23.6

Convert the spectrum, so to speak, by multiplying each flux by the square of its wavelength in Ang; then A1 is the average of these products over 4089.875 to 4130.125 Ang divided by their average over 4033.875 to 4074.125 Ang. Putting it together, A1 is 1.08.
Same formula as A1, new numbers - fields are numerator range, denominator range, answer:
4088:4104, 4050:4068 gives 1.09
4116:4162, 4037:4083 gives 1.07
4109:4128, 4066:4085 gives 1.01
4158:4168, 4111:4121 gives 0.86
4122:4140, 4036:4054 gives 1.15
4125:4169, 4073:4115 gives 0.97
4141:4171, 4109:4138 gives 0.91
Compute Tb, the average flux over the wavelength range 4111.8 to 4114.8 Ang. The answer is 20.4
